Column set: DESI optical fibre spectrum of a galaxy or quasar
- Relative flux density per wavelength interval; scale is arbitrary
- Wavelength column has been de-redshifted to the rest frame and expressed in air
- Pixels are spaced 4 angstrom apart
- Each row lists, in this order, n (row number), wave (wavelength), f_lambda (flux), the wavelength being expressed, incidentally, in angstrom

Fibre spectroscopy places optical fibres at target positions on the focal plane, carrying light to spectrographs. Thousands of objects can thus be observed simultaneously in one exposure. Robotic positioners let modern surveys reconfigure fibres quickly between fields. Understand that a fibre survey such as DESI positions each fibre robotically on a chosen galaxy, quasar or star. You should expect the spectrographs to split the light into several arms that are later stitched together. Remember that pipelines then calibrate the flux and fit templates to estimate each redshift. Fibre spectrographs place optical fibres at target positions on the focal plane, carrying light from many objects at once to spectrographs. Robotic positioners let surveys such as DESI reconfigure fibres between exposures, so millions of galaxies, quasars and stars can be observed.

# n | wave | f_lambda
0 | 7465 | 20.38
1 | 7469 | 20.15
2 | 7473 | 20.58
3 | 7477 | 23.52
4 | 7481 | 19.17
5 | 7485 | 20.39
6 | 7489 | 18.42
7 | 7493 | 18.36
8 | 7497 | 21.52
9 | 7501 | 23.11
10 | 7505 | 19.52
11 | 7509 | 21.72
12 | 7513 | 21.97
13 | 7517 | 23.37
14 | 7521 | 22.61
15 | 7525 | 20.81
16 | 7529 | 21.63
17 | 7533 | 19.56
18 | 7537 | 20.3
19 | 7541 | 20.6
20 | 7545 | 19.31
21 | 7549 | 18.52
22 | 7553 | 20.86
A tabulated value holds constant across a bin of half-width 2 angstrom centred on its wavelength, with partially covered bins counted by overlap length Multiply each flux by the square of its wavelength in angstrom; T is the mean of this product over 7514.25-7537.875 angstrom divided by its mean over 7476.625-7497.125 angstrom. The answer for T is 1.09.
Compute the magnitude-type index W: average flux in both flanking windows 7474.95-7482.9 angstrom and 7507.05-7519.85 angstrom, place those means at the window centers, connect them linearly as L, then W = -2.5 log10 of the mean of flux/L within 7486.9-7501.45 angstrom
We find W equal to 0.09 mag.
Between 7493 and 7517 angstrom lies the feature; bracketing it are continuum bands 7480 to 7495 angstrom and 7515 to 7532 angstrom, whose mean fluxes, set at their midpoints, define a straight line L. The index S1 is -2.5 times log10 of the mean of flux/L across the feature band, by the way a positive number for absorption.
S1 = -0.05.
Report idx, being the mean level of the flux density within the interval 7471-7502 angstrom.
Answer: 20.6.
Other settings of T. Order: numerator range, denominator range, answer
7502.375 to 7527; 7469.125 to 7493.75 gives 1.09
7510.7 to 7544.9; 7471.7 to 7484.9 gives 1.02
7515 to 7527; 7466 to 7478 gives 1.07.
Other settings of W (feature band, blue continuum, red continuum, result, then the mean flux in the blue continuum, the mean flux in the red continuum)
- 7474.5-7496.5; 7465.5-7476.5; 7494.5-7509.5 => 0.050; 20.8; 21.3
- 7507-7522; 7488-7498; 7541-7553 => -0.156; 19.3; 19.5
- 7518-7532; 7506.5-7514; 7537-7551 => -0.045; 21.7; 19.6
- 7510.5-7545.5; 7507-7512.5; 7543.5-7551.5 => -0.040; 21.8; 19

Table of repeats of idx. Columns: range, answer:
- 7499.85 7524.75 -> 21.9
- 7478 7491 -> 19.6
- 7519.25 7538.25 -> 21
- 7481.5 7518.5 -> 20.8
